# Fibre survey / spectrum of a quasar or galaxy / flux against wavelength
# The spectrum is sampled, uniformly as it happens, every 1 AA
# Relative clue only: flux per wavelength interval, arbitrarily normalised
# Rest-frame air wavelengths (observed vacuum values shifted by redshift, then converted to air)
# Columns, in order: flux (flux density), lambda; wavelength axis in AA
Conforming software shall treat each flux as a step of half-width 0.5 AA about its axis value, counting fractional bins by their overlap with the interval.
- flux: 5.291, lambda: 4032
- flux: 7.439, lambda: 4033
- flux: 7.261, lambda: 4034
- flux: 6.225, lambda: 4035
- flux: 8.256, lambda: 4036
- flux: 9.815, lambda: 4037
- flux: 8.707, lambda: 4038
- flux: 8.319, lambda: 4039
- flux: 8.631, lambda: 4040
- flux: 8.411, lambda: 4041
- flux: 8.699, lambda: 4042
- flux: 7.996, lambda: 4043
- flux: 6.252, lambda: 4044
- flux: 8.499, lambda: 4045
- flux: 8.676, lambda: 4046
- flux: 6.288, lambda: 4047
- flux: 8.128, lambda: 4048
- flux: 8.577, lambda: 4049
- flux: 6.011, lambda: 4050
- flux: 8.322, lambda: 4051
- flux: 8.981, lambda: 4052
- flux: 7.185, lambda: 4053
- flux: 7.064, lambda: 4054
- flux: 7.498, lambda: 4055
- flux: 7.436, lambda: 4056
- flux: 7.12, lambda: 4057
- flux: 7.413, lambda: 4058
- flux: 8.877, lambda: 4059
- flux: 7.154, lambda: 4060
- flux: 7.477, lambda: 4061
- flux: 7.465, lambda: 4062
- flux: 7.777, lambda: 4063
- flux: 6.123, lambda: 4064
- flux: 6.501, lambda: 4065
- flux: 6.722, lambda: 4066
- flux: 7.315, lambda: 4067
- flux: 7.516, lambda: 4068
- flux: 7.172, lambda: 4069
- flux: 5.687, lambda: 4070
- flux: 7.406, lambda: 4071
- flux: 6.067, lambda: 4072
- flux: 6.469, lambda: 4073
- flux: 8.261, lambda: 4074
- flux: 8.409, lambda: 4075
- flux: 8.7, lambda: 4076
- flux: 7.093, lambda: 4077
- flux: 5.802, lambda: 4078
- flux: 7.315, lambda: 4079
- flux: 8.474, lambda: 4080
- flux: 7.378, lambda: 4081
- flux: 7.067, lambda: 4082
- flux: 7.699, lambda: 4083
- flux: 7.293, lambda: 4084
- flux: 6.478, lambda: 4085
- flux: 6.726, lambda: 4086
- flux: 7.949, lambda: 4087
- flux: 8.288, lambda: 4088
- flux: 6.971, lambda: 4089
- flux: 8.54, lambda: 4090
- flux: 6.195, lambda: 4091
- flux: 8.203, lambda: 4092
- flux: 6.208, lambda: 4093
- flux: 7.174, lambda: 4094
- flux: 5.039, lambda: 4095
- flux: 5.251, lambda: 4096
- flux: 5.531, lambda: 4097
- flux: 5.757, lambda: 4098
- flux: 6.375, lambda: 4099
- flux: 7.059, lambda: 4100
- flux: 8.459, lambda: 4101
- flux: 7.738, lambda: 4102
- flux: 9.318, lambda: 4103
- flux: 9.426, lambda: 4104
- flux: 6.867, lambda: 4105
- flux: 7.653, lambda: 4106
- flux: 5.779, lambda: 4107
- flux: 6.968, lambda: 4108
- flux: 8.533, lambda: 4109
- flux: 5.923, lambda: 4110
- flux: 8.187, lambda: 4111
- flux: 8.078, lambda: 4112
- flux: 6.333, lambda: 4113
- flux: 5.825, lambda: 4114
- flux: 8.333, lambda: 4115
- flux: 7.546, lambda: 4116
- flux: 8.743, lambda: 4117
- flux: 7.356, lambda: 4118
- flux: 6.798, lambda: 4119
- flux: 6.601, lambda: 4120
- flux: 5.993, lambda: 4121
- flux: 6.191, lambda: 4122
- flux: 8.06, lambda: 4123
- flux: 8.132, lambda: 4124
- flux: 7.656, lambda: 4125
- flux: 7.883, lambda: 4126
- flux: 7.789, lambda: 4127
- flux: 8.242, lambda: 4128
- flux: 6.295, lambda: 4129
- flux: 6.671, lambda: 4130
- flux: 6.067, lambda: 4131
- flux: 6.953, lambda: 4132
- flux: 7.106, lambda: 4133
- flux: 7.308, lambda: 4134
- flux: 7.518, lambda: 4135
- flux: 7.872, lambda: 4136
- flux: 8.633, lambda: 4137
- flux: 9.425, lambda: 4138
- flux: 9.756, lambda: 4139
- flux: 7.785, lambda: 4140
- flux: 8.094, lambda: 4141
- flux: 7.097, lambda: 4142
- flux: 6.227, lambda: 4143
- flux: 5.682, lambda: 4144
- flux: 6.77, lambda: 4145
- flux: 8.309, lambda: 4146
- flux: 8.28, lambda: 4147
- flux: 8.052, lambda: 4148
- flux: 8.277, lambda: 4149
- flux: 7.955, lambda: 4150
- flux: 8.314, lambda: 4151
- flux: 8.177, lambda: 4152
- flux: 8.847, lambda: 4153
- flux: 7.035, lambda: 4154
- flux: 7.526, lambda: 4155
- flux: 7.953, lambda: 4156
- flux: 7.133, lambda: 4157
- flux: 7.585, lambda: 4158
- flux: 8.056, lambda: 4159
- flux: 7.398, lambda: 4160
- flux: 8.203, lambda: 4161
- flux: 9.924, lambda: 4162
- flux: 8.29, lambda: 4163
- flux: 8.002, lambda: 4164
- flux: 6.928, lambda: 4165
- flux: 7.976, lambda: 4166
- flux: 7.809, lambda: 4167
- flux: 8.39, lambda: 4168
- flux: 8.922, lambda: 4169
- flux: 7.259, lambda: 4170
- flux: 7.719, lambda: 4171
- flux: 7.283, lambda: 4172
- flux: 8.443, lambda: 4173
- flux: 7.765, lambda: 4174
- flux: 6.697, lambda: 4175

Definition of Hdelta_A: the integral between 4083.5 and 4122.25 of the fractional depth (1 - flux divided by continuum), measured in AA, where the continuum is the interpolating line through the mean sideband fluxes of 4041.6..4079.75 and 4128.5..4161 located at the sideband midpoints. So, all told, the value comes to 2.1 AA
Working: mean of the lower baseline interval 7.41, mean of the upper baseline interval 7.64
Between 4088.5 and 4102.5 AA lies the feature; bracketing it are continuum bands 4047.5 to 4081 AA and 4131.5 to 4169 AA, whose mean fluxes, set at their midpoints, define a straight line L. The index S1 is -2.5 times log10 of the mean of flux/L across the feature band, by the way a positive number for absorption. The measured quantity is 0.123 mag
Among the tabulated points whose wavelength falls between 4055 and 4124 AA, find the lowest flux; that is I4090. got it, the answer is 5.039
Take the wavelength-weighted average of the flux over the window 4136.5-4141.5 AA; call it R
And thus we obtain 8.74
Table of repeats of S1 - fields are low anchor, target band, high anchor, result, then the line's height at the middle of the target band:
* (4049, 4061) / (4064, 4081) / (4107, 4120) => 0.051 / 7.5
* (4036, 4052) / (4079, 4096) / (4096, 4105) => 0.047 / 7.49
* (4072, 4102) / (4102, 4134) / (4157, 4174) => 0.015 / 7.45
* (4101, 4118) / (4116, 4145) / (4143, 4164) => 0.043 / 7.72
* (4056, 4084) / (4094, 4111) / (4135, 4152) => 0.080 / 7.56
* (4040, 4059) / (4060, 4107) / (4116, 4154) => 0.076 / 7.69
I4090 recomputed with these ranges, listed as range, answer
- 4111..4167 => 5.682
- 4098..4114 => 5.757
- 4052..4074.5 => 5.687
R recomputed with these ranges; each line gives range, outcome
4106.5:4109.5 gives 7.09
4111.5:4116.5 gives 7.22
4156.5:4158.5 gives 7.36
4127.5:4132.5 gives 6.85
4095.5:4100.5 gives 5.99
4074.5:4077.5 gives 8.07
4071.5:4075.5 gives 7.3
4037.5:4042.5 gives 8.55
